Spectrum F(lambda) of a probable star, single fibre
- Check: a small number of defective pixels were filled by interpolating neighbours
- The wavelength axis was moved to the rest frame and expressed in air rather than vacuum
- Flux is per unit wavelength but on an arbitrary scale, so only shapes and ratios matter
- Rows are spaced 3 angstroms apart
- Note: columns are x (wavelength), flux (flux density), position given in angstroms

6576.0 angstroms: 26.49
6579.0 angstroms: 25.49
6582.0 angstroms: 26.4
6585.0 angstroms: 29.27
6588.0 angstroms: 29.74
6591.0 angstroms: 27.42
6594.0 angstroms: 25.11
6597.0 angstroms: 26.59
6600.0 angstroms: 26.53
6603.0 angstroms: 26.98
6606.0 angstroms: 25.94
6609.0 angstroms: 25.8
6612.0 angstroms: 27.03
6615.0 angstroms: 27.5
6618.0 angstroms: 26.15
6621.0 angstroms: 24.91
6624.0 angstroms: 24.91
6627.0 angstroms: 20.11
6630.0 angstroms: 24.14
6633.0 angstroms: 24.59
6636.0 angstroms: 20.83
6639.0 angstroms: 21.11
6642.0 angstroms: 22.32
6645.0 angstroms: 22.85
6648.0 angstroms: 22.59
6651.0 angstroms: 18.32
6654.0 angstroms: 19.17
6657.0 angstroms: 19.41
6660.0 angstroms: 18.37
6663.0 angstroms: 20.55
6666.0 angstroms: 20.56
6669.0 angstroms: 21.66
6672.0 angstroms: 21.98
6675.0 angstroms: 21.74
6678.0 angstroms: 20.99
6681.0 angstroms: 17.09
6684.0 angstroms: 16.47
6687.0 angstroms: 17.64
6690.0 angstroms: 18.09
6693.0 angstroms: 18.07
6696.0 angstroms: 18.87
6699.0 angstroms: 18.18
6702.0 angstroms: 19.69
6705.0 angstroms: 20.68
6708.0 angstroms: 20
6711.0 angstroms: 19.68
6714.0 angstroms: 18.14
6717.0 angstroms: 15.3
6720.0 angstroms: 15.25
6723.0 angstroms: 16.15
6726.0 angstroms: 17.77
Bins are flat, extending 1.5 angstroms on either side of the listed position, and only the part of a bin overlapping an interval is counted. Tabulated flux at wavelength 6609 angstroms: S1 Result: 25.8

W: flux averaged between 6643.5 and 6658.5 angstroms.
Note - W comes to 20.5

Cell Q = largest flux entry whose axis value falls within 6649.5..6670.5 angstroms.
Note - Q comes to 21.66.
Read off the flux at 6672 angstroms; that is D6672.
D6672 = 21.98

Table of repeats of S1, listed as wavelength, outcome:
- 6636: 20.83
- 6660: 18.37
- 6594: 25.11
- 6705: 20.68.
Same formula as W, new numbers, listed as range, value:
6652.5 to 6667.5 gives 19.6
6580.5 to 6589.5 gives 28.5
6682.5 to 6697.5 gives 17.8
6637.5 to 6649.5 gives 22.2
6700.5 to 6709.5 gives 20.1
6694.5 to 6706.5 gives 19.4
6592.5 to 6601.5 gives 26.1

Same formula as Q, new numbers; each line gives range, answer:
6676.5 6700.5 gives 20.99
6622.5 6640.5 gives 24.91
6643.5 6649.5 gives 22.85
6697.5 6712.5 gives 20.68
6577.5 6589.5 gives 29.74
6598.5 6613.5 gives 27.03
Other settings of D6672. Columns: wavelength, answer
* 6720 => 15.25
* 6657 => 19.41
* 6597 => 26.59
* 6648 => 22.59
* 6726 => 17.77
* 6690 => 18.09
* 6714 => 18.14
